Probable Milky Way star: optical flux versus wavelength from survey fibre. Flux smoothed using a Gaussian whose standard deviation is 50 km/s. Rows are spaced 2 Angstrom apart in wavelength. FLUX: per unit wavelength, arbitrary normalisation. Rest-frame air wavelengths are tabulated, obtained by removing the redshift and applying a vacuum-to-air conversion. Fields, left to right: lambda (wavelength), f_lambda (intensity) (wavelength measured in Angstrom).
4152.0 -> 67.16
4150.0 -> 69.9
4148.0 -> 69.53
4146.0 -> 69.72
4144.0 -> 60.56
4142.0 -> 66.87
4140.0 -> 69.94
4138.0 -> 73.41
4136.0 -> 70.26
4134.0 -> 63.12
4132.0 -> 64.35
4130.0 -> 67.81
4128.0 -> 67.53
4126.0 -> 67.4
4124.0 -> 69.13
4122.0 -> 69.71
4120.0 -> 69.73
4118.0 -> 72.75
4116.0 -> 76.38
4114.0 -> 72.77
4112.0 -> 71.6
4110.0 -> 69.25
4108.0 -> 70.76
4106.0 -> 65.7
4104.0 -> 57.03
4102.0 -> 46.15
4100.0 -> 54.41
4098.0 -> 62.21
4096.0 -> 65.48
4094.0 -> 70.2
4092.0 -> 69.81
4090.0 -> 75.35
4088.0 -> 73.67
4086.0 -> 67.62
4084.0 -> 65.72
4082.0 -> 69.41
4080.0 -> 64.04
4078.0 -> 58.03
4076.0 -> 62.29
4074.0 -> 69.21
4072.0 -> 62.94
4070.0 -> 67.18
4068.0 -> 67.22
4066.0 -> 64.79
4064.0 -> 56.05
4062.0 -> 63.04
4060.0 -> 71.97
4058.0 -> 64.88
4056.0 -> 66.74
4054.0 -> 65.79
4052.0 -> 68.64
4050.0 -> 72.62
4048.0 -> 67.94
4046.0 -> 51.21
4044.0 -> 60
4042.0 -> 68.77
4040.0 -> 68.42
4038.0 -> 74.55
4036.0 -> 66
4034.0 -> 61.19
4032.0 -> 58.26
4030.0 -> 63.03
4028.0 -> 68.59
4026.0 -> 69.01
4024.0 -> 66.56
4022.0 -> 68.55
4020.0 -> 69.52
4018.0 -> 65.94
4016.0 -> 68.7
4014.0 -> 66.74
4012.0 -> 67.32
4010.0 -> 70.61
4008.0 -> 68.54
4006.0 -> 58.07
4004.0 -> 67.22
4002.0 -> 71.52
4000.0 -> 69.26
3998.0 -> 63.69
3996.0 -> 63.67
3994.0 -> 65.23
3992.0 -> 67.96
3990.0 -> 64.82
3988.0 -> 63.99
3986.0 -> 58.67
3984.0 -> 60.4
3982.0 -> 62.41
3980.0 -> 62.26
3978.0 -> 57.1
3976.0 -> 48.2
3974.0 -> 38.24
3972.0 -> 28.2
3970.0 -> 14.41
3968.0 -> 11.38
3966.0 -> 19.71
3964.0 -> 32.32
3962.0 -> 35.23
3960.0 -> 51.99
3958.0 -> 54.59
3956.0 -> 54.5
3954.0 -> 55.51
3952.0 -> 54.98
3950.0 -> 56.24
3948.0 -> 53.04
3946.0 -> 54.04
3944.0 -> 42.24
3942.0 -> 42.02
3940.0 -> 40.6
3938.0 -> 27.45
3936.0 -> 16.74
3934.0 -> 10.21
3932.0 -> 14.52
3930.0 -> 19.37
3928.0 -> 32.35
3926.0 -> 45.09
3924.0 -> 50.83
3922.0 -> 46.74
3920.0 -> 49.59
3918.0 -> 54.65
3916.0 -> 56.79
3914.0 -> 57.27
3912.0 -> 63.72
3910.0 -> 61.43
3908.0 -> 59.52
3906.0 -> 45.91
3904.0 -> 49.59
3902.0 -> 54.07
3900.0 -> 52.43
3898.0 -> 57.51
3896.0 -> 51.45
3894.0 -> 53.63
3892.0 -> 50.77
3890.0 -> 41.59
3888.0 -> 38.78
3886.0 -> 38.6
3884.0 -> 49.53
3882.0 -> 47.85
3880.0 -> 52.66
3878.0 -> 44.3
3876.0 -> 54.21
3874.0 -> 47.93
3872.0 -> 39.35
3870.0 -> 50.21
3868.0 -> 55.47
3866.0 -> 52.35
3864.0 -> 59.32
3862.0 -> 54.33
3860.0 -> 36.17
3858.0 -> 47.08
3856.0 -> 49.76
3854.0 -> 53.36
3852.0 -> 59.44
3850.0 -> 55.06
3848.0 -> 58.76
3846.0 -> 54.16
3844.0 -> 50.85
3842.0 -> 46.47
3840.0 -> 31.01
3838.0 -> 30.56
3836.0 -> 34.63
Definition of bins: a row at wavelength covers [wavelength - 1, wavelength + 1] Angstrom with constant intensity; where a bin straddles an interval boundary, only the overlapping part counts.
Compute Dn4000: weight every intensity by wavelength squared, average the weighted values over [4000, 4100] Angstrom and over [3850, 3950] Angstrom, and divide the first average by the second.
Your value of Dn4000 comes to 1.5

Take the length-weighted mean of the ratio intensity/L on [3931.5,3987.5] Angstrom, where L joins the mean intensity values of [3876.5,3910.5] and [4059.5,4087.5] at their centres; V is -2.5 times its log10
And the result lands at 0.31 mag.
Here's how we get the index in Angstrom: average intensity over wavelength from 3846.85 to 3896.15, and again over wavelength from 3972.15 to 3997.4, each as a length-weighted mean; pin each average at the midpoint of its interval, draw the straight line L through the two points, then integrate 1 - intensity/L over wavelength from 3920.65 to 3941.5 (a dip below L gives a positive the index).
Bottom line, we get 8.9 Angstrom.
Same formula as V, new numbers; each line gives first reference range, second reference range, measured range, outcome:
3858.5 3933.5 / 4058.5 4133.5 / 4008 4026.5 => -0.15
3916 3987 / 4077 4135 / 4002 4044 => -0.24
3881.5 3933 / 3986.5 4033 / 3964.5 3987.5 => 0.40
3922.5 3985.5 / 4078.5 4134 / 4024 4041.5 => -0.22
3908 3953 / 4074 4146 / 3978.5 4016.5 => -0.24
